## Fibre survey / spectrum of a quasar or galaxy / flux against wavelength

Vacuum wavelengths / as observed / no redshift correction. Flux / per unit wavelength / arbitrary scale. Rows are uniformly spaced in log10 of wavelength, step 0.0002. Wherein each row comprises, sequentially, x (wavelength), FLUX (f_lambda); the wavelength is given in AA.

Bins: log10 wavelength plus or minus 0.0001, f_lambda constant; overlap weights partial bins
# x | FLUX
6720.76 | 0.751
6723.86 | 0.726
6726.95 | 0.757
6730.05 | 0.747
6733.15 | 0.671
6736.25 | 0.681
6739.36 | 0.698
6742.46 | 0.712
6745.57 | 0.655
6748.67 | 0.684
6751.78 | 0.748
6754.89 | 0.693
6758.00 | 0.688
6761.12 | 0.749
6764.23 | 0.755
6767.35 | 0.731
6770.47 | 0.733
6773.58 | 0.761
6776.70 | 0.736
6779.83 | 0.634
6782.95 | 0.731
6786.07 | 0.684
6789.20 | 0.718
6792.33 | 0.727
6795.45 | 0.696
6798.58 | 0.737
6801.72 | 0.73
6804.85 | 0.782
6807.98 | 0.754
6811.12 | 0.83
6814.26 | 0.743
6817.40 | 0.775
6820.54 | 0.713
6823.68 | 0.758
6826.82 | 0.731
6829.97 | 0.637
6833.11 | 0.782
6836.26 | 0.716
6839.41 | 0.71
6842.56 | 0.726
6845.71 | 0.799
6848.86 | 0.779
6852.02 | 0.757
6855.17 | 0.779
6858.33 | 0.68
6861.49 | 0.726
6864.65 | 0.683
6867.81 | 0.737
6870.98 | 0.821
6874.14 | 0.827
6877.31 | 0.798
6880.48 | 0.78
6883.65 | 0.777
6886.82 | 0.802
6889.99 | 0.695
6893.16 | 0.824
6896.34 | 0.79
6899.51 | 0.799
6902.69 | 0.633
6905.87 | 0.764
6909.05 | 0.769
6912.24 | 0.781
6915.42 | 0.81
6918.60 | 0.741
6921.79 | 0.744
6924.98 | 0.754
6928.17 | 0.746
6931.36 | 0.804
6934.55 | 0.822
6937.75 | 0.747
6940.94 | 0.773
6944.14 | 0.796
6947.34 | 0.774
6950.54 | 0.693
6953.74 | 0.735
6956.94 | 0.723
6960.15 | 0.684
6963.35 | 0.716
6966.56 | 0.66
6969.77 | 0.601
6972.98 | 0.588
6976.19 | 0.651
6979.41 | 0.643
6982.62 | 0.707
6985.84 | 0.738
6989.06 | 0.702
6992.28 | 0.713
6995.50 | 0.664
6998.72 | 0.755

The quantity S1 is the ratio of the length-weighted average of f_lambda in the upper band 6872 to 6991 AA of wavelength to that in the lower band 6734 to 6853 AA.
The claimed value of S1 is 1.02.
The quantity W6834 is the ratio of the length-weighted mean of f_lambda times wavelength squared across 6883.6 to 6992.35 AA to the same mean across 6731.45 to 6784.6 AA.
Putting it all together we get 1.1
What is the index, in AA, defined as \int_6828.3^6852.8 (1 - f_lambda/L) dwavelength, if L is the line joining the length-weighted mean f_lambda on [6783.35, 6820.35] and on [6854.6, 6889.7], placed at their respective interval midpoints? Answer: 0.5 AA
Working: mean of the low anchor 0.742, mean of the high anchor 0.761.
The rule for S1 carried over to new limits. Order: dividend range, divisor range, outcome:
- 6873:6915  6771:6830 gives 1.05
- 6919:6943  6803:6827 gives 1.01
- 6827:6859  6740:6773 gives 1.03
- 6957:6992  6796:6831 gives 0.90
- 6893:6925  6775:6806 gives 1.06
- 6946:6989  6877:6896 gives 0.88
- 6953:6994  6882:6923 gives 0.89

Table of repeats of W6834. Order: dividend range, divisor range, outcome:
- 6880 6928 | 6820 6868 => 1.06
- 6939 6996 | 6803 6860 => 0.97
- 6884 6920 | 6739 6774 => 1.11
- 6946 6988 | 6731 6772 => 1.03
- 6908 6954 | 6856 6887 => 1.02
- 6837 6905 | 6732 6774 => 1.10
